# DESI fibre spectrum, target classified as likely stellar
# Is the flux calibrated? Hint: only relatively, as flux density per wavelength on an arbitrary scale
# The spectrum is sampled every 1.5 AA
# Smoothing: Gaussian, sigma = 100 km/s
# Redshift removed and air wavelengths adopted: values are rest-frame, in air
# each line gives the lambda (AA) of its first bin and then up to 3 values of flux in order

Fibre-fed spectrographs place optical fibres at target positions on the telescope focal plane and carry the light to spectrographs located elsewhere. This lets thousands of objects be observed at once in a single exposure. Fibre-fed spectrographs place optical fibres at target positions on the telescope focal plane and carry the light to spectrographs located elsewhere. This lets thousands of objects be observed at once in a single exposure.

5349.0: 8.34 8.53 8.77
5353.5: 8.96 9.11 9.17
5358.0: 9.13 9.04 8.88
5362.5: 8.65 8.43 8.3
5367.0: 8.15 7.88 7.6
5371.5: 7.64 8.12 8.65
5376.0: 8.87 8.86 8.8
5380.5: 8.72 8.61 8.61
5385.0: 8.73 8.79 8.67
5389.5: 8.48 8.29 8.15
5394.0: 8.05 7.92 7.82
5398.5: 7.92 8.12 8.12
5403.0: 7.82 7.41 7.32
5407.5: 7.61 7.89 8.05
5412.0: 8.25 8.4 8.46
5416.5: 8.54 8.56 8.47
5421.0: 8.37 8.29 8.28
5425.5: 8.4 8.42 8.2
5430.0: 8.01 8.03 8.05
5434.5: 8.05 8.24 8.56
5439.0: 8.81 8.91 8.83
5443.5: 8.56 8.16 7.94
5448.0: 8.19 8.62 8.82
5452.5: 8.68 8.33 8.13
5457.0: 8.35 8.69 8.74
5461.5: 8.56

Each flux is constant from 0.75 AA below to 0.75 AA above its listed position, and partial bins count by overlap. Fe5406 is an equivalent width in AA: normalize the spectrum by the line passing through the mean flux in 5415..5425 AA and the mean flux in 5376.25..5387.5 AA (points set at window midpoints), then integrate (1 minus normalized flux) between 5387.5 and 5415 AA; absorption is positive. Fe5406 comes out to 1.78 AA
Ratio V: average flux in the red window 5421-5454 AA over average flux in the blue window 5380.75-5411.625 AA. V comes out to 1.03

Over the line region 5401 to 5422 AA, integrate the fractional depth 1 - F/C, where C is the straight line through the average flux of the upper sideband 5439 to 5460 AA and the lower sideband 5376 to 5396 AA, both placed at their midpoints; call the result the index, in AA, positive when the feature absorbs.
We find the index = 1.1 AA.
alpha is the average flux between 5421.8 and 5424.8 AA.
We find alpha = 8.29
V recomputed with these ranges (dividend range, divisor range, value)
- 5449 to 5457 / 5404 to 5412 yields 1.10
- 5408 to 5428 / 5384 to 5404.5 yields 1.02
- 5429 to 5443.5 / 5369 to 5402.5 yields 1.01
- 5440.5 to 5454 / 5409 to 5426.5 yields 1.02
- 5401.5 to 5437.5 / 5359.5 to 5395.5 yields 0.97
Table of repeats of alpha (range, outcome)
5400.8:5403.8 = 7.96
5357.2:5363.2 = 8.93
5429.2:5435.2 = 8.04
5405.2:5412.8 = 7.83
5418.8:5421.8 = 8.42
